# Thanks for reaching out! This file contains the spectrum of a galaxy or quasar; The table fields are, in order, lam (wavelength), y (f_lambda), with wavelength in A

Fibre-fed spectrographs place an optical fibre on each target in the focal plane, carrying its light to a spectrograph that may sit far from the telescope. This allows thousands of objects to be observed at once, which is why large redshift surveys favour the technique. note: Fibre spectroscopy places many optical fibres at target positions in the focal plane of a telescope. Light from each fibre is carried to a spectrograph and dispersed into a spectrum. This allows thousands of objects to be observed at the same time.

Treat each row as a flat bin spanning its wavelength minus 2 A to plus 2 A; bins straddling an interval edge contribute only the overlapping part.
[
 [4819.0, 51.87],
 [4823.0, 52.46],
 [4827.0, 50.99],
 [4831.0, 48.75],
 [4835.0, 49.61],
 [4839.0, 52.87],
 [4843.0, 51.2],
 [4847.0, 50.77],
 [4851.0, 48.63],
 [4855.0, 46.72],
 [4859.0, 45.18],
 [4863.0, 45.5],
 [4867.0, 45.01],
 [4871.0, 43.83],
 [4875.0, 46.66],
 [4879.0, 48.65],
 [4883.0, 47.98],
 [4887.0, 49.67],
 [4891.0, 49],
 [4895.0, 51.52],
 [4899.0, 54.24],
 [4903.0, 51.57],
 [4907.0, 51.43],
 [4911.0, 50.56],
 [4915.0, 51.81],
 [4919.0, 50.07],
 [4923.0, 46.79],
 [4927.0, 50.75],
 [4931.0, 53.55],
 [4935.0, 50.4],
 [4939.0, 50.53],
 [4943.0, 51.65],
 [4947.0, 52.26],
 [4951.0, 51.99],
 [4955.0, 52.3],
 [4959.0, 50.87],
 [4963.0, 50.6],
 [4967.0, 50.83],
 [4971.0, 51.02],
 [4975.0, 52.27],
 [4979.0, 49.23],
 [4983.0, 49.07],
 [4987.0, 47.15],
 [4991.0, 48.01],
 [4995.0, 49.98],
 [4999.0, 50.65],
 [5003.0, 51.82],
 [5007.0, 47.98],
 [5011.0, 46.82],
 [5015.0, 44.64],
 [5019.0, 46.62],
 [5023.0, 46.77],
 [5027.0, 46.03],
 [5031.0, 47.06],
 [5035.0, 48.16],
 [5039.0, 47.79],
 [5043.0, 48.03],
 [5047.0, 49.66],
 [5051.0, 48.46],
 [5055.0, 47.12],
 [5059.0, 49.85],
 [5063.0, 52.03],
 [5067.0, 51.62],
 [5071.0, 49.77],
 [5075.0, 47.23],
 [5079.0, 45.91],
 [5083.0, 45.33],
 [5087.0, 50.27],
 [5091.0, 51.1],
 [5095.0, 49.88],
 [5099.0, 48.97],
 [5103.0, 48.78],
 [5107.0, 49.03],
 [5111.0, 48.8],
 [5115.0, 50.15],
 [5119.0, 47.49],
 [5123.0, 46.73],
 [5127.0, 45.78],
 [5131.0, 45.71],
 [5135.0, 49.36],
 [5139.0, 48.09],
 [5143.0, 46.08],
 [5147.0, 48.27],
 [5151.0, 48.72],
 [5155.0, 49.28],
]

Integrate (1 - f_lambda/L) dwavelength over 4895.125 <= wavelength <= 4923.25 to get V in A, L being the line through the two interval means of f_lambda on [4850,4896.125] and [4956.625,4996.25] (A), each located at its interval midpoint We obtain -1.8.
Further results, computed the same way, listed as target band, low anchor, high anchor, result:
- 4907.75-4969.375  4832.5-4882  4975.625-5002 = -2.8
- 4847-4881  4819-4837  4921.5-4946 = 2.8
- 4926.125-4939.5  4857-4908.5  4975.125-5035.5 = -0.9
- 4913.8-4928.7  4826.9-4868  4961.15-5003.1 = -0.1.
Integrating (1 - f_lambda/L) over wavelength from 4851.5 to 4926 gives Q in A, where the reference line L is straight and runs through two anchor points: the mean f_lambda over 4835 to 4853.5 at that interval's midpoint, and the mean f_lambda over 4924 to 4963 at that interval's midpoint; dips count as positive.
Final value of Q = 3.3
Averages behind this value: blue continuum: 50.6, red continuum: 51.4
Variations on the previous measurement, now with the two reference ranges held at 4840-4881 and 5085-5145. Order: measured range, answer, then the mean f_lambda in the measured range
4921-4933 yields -0.7 A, 50.4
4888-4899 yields -0.8 A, 50.9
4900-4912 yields -1.0 A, 51.5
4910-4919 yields -0.6 A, 51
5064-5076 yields -0.4 A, 49.9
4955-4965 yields -0.7 A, 51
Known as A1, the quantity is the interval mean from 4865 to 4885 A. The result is 46.4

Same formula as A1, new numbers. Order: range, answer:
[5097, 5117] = 49.1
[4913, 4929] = 49.9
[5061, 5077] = 50.2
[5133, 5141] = 48.7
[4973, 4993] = 49.1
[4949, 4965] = 51.4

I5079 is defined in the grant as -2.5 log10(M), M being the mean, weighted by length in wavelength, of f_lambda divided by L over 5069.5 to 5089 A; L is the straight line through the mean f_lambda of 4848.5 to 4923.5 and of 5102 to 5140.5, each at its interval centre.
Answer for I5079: 0.01 mag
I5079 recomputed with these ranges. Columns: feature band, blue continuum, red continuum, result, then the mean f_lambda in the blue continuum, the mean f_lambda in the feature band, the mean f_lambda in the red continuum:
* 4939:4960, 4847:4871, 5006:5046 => -0.11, 46.4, 51.7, 47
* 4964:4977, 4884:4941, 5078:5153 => -0.03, 50.8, 51.3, 48.2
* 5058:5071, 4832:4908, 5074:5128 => -0.06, 48.9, 51.1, 48.3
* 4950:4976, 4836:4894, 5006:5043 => -0.09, 48.1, 51.4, 46.9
